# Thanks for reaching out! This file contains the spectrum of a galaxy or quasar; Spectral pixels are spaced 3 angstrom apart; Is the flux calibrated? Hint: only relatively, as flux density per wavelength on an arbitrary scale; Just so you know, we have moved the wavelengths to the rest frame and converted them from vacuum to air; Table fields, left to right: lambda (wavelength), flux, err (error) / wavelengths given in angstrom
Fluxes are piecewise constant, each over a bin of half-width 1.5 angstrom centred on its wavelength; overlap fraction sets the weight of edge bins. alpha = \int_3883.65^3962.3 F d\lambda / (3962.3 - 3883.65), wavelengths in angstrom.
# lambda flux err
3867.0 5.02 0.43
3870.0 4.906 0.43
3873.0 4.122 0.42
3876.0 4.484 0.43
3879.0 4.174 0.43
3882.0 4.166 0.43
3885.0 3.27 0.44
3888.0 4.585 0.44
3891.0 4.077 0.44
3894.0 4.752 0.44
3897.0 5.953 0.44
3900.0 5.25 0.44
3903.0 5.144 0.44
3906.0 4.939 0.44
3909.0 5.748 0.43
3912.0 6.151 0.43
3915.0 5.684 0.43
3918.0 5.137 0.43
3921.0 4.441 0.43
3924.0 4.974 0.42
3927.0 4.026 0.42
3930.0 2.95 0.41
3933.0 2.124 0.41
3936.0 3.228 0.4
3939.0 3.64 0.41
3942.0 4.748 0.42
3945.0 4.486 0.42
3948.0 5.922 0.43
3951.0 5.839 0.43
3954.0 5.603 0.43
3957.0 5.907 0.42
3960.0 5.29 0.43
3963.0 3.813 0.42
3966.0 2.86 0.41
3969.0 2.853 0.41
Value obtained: 4.76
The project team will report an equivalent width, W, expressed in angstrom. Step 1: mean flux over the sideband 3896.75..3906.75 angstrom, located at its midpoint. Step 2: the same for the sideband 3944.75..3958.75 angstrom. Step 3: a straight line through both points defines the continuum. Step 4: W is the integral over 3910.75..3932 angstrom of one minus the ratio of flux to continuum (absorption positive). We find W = 2.83 angstrom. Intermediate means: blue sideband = 5.27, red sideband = 5.64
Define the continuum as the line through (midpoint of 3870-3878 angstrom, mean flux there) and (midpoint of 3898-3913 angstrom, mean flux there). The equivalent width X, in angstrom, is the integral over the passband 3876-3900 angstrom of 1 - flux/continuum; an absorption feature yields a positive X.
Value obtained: 2.0 angstrom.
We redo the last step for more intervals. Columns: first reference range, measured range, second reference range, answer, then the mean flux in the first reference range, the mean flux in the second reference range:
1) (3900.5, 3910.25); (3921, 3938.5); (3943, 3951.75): 5.78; 5.26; 5.34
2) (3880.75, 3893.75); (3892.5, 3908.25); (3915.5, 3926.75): -3.08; 4.09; 4.83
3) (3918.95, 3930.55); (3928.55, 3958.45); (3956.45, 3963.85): 1.52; 4.24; 4.99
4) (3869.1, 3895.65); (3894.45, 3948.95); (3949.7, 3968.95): -2.35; 4.28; 4.72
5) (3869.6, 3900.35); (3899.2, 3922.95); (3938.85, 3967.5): -3.49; 4.48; 4.87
